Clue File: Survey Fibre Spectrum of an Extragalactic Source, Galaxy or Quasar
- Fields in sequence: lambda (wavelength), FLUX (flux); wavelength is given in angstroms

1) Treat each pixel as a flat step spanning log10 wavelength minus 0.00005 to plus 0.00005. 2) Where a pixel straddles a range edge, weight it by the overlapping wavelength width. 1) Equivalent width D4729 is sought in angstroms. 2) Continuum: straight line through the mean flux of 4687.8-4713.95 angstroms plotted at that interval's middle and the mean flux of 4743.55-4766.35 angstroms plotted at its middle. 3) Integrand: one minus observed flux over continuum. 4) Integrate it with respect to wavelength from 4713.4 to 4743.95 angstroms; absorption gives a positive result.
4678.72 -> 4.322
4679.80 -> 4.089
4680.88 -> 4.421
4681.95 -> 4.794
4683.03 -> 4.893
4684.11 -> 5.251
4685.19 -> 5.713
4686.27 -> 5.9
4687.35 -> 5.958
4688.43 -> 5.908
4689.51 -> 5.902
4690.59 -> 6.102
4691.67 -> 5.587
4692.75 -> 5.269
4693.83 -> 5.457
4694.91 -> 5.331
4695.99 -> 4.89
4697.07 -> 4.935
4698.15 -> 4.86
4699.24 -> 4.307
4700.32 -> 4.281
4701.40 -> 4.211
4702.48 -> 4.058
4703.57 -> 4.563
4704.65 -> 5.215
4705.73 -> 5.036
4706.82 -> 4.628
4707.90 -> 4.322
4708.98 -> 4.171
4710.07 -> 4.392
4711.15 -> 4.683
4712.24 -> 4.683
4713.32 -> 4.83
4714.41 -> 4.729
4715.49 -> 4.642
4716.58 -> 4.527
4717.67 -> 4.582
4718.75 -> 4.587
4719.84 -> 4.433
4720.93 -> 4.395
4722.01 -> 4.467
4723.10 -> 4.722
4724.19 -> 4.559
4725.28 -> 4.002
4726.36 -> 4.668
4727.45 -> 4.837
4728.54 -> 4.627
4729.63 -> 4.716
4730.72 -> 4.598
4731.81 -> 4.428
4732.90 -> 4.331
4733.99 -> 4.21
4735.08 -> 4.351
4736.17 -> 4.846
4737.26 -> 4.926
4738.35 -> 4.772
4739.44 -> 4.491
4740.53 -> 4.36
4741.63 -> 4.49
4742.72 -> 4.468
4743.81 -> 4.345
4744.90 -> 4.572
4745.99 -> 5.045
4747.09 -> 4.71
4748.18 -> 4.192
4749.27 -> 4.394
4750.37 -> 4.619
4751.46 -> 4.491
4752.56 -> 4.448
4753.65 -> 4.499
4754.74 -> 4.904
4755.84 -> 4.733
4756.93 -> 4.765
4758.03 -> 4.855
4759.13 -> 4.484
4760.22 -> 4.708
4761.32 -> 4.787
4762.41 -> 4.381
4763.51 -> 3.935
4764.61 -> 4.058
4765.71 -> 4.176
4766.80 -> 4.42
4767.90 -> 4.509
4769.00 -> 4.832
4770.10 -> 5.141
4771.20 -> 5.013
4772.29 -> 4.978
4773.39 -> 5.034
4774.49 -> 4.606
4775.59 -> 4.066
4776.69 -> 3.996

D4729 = 1.07 angstroms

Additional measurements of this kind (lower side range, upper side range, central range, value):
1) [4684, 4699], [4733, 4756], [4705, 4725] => 2.0 angstroms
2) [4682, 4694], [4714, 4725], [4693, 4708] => 1.3 angstroms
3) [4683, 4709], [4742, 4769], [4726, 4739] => 0.4 angstroms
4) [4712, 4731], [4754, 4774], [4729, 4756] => 0.4 angstroms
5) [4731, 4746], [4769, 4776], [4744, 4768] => 0.8 angstroms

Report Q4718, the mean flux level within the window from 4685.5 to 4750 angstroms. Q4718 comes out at 4.74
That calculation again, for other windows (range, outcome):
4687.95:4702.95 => 5.08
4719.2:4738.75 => 4.55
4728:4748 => 4.56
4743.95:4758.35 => 4.62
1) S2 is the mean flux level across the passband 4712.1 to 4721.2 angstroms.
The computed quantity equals 4.6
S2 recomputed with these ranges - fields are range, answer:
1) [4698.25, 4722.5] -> 4.54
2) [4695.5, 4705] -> 4.58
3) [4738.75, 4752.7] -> 4.51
